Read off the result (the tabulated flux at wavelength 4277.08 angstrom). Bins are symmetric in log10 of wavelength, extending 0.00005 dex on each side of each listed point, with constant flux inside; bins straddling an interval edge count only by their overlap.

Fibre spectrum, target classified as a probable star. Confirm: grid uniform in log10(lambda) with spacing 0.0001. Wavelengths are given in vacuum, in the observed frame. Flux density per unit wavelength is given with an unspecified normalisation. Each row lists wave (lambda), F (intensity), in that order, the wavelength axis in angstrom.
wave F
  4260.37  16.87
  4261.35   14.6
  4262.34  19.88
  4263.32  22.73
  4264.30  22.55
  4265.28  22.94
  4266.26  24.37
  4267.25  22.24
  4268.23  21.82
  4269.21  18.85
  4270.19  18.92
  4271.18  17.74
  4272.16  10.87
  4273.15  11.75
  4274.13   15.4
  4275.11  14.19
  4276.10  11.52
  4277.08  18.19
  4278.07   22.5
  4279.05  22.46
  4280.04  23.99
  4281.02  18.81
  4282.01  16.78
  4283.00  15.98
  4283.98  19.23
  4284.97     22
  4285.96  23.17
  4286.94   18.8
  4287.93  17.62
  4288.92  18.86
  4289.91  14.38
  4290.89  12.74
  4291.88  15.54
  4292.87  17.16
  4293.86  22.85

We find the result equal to 18.19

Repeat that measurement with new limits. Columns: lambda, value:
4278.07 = 22.5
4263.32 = 22.73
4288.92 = 18.86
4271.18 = 17.74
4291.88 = 15.54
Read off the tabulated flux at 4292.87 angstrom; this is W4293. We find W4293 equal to 17.16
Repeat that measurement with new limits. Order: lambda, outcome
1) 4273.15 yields 11.75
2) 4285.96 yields 23.17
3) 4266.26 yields 24.37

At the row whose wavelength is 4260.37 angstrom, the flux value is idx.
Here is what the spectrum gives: 16.87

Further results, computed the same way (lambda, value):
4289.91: 14.38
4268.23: 21.82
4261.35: 14.6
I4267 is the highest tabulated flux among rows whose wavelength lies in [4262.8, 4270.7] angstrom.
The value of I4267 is 24.37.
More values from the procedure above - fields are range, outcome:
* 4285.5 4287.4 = 23.17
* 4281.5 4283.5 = 16.78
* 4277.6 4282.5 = 23.99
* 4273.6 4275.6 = 15.4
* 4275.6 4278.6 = 22.5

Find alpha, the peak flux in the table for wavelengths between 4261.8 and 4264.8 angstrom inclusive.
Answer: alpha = 22.73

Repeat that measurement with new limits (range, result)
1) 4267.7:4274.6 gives 21.82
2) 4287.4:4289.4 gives 18.86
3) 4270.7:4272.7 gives 17.74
